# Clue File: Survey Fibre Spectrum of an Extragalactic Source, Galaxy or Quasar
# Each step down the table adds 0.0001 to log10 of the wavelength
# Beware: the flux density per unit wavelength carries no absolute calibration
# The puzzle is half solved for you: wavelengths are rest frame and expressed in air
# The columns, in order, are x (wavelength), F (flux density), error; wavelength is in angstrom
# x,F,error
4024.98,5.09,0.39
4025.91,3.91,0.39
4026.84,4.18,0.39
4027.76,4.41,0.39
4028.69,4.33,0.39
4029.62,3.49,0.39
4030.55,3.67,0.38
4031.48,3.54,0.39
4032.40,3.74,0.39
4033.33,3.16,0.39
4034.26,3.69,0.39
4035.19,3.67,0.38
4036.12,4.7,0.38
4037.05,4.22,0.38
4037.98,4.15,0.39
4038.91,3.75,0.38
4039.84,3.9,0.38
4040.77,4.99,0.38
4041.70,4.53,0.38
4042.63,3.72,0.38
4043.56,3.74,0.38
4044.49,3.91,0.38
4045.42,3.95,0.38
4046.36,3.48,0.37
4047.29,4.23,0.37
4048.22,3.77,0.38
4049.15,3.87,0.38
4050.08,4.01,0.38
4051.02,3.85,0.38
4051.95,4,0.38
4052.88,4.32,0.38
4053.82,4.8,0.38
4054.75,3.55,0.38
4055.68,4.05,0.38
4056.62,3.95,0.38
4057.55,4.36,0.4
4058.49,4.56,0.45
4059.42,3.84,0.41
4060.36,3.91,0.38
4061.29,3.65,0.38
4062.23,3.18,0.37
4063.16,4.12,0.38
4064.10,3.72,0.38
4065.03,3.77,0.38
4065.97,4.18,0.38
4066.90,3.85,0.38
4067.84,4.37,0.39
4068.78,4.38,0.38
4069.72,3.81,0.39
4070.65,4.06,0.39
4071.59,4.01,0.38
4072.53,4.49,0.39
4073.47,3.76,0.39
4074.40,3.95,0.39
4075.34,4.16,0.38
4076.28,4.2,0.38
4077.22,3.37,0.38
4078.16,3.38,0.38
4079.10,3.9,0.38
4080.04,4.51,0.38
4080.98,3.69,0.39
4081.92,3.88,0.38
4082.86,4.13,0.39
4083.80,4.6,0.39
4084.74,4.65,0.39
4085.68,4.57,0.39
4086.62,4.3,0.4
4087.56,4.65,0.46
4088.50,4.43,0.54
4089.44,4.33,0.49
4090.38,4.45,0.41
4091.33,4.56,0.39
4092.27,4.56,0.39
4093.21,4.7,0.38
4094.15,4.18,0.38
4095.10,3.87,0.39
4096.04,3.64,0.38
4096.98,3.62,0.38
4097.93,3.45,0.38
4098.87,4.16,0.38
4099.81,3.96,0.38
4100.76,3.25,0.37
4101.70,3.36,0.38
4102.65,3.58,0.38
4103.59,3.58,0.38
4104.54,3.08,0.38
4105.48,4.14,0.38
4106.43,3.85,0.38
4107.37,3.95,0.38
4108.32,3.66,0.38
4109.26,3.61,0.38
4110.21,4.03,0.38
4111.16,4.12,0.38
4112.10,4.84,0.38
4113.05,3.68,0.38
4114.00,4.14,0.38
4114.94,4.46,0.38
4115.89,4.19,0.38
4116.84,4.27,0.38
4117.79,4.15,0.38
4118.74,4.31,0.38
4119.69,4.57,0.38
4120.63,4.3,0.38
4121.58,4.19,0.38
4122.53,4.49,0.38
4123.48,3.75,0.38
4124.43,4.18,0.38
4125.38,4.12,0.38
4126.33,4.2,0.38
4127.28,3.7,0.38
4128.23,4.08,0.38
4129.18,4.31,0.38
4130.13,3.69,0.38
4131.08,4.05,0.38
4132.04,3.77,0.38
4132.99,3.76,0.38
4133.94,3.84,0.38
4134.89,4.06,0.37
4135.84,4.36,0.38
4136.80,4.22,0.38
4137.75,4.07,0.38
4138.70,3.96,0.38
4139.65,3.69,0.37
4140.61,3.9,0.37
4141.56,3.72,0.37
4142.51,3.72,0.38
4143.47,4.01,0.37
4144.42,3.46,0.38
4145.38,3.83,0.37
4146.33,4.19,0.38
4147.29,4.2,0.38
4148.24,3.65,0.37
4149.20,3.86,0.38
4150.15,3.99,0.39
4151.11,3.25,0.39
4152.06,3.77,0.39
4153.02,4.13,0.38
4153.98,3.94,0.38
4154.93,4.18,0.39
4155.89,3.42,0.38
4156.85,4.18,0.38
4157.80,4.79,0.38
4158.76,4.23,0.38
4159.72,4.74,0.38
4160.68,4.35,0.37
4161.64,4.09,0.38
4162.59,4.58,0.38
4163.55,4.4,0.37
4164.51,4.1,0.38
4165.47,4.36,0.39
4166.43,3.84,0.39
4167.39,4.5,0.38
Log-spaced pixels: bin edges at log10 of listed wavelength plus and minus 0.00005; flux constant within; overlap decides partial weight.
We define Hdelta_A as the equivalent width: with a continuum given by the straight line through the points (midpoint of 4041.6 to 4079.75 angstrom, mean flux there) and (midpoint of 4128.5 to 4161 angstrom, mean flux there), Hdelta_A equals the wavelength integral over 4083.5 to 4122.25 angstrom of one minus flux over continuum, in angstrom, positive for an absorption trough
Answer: -1.2 angstrom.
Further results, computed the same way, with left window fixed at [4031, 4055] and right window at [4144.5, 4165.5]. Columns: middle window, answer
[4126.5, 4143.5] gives 0.5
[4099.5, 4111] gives 1.0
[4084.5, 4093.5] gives -1.1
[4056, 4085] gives 0.0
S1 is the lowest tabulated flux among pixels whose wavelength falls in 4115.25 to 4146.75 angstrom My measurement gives 3.46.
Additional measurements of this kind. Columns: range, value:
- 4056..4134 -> 3.08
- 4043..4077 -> 3.18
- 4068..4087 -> 3.37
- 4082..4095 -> 4.13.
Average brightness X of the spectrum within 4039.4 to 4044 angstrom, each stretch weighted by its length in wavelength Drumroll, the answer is 4.18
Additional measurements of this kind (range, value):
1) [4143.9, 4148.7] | 3.87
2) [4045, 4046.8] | 3.7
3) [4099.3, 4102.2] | 3.53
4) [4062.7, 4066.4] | 3.94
